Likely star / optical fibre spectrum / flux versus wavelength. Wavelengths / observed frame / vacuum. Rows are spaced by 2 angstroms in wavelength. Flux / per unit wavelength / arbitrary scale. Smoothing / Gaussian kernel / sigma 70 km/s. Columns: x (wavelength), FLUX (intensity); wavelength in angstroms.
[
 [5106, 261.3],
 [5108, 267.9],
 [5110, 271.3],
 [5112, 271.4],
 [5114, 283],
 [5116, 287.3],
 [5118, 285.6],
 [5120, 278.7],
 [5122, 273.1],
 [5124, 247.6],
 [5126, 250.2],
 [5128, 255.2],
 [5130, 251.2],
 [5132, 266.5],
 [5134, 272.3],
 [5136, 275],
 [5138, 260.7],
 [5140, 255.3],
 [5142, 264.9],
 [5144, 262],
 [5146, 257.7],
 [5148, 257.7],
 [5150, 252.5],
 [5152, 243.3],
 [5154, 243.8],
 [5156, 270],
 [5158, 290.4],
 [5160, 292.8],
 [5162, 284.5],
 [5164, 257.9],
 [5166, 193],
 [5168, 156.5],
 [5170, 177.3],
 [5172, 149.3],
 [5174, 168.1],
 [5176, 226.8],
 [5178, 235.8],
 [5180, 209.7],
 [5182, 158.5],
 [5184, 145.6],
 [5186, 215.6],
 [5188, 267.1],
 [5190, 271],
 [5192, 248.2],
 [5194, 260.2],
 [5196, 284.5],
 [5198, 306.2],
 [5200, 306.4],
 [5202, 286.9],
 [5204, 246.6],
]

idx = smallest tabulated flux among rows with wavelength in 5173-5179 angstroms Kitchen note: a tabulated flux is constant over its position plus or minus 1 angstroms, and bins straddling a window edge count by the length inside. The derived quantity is 168.1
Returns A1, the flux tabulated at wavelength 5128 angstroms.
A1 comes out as 255.2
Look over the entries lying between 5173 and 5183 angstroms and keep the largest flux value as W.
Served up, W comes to 235.8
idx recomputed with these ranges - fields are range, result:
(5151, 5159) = 243.3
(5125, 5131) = 250.2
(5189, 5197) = 248.2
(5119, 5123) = 273.1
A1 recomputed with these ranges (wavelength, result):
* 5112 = 271.4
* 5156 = 270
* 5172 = 149.3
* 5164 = 257.9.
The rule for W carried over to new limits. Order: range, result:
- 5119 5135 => 278.7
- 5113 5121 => 287.3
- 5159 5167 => 292.8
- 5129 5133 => 266.5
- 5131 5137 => 275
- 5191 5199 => 306.2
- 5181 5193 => 271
